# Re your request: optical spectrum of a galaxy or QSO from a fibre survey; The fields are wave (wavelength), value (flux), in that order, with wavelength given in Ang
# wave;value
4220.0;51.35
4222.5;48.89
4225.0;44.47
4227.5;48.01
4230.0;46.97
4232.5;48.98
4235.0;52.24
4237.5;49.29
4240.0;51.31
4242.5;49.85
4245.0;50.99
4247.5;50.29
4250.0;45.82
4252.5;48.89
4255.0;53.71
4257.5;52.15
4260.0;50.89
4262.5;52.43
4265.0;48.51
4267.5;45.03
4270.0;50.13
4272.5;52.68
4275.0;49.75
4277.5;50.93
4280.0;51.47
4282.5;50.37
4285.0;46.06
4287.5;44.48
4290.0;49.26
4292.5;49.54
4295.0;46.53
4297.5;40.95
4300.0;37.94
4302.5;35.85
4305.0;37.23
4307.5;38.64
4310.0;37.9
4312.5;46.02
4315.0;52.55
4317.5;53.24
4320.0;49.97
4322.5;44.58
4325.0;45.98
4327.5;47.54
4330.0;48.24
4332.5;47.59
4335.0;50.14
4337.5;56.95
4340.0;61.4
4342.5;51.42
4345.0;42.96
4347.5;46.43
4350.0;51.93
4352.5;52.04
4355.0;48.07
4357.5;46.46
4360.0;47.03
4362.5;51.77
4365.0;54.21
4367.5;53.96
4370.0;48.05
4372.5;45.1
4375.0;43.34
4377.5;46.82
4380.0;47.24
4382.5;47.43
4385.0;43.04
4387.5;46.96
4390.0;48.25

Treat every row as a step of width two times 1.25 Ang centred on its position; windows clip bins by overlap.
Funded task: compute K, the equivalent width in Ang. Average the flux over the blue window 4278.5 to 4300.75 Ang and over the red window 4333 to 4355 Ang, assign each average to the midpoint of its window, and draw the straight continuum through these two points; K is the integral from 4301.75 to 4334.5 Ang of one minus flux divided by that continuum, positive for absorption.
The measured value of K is 2.5 Ang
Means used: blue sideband 46.5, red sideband 51.3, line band 45.3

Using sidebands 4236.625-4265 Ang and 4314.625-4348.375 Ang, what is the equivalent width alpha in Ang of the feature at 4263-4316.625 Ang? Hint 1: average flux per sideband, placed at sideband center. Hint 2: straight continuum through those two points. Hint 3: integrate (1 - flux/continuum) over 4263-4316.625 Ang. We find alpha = 4.53 Ang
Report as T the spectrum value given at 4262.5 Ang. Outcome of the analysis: 52.43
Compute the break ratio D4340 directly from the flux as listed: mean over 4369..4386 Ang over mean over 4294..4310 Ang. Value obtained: 1.2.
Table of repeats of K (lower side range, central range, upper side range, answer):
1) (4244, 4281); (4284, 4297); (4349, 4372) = 0.9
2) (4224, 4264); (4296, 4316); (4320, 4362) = 3.5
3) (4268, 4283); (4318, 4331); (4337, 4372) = 0.8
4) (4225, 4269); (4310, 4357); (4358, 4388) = -1.0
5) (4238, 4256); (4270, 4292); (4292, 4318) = -1.7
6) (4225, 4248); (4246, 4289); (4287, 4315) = -3.2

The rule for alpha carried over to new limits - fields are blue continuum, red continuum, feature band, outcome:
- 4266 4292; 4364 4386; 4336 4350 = -1.1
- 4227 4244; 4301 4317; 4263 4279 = -1.3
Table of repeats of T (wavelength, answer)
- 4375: 43.34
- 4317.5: 53.24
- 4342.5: 51.42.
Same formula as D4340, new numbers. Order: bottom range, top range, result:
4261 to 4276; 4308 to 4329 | 0.94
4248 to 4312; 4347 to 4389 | 1.03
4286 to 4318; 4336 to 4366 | 1.16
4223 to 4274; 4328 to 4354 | 1.02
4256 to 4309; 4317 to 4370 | 1.07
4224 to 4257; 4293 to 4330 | 0.89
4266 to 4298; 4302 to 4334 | 0.94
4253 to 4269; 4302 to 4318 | 0.85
